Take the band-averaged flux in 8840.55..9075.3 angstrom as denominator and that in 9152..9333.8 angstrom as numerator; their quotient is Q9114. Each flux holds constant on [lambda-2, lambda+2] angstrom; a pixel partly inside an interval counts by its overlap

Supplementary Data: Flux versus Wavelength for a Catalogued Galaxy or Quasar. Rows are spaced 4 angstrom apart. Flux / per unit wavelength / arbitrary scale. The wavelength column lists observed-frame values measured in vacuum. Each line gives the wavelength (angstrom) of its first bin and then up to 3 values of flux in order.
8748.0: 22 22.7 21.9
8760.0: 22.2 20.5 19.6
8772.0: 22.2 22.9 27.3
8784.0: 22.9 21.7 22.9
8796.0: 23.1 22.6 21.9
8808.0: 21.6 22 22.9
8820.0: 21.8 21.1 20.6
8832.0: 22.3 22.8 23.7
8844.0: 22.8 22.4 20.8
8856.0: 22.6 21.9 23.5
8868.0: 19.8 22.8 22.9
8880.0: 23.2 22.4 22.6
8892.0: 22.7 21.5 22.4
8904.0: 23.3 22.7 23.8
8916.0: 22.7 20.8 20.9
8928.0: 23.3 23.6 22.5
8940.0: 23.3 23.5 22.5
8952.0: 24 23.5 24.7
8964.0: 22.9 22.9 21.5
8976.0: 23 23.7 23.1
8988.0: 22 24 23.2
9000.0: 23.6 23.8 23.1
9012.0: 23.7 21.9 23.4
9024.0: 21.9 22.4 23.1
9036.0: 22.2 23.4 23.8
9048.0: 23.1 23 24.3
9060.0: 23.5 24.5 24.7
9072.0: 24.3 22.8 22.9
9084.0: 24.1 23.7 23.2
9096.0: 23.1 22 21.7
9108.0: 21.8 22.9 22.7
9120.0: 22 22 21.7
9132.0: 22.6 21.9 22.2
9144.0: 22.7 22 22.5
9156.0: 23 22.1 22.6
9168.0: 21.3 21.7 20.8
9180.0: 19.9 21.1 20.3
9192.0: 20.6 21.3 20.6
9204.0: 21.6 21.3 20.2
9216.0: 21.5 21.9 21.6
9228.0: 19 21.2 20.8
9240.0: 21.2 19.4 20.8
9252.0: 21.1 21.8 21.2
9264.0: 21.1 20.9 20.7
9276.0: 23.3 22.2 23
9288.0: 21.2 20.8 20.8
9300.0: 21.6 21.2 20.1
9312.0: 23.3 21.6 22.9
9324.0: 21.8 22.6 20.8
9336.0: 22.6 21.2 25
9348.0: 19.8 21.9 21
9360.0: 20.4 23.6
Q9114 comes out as 0.9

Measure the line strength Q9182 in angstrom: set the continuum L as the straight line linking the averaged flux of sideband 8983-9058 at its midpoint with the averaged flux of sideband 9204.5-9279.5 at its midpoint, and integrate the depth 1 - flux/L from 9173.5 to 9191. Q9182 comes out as 0.9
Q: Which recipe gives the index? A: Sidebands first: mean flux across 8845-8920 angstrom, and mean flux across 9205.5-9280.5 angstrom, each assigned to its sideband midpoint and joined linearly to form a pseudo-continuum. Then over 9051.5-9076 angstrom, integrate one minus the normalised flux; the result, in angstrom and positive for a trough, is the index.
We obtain -2.6 angstrom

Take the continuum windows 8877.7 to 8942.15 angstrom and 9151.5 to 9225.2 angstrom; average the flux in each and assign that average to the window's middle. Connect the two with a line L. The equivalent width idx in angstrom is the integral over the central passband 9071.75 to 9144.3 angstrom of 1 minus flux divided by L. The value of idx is -3.0 angstrom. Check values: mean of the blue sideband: 22.6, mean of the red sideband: 21.3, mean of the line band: 22.6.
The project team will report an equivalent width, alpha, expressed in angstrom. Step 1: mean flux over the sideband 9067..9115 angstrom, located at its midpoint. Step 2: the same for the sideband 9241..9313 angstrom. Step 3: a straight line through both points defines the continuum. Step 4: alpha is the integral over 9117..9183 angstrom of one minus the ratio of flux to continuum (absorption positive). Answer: 1.7 angstrom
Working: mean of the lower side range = 23.1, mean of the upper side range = 21.3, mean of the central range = 21.9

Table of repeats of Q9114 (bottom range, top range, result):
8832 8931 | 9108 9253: 0.96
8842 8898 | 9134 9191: 0.97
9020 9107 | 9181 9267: 0.90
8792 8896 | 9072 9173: 1.01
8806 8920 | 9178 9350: 0.96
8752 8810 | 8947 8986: 1.04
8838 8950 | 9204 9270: 0.93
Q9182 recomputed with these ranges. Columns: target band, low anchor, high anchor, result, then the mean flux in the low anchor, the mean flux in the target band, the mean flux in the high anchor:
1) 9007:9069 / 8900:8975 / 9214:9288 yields -2.4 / 22.9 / 23.2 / 21.3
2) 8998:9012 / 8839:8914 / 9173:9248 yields -1.1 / 22.5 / 23.5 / 20.8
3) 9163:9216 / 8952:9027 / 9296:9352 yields 3.2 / 23.1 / 21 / 21.8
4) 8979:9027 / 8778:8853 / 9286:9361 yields -2.0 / 22.5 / 23.1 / 21.6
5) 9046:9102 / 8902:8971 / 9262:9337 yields -2.5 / 23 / 23.5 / 21.7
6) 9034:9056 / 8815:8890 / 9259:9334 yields -1.2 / 22.2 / 23.2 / 21.6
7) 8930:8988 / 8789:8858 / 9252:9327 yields -2.9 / 22.2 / 23.2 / 21.6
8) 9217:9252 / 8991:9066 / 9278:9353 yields 2.3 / 23.2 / 20.8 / 21.8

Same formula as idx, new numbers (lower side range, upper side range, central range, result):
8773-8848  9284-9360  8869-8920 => -0.4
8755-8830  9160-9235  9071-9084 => -1.2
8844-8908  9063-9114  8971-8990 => 0.0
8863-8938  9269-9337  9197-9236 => 1.7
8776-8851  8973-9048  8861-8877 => 0.4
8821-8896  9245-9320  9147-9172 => -0.6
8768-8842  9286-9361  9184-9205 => 0.9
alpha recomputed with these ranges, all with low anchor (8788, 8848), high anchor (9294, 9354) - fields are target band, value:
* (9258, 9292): 0.3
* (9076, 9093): -1.1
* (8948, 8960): -0.8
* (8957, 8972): -0.7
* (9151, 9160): -0.3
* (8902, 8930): -0.4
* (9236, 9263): 1.2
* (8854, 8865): -0.2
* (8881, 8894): -0.2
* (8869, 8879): -0.2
